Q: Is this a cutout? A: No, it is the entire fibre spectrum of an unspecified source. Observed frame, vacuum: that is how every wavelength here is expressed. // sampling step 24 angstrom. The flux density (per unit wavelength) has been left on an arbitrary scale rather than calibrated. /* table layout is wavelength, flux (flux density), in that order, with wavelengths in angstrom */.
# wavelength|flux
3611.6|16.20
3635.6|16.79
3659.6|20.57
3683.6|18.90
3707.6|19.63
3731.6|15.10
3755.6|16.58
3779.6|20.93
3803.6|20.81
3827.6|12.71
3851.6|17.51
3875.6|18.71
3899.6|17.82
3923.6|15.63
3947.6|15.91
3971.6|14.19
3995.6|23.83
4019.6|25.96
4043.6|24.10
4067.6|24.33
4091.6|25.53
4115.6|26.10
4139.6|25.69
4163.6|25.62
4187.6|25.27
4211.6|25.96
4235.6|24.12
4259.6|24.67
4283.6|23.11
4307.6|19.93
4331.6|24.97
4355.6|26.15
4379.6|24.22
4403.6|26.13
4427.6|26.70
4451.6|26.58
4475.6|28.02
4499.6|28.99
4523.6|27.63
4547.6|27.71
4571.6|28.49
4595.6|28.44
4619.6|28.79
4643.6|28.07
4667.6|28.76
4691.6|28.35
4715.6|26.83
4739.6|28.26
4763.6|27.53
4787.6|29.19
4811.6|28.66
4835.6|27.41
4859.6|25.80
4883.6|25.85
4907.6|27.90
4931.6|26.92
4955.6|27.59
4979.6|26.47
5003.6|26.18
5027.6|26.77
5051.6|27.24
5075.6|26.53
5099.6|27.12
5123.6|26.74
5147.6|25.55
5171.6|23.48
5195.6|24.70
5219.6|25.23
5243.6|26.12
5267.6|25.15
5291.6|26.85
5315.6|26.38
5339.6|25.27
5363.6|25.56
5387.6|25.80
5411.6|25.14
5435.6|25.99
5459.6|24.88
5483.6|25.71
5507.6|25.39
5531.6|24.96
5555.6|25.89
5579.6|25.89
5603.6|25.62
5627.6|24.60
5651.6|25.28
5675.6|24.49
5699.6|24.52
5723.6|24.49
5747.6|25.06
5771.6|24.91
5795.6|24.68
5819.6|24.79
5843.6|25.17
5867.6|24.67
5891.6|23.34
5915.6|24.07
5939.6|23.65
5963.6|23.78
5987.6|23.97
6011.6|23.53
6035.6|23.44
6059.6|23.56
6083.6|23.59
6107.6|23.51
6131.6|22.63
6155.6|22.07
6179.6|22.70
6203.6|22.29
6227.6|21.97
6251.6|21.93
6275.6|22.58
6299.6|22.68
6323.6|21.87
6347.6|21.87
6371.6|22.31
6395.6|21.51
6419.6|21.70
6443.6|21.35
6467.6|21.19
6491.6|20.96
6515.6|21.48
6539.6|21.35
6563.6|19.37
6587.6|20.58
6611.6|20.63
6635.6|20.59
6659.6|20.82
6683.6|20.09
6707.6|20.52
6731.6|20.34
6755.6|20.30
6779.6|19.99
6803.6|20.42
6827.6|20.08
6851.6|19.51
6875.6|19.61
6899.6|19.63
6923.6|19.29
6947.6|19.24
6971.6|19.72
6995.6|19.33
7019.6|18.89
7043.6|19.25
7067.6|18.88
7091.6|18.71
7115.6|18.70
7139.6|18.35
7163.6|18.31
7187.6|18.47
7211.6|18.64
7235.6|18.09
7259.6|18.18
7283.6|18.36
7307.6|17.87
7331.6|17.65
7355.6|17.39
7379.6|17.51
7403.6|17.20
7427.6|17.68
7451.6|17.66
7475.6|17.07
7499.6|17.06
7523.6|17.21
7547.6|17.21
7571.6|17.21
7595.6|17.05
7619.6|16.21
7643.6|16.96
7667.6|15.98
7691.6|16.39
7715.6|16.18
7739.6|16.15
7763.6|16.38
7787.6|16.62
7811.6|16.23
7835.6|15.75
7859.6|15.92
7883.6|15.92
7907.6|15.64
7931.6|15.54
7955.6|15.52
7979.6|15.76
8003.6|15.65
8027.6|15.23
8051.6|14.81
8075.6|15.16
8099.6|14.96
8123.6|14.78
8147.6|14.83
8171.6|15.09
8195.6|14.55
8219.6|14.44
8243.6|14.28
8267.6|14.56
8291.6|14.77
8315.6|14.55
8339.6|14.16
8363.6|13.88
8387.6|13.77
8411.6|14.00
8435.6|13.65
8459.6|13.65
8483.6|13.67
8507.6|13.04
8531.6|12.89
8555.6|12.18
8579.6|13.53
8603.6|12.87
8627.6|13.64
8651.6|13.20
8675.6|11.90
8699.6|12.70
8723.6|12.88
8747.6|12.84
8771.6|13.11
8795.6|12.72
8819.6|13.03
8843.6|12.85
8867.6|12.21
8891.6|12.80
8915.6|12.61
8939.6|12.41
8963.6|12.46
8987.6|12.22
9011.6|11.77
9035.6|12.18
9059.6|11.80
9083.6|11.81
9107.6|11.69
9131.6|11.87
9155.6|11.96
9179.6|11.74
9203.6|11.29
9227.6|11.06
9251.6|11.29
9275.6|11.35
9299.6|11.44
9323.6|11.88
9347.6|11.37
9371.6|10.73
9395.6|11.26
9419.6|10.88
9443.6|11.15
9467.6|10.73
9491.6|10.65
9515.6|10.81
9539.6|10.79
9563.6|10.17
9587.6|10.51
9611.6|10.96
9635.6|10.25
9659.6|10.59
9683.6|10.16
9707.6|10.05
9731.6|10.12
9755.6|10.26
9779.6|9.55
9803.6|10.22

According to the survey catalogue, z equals 0.000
